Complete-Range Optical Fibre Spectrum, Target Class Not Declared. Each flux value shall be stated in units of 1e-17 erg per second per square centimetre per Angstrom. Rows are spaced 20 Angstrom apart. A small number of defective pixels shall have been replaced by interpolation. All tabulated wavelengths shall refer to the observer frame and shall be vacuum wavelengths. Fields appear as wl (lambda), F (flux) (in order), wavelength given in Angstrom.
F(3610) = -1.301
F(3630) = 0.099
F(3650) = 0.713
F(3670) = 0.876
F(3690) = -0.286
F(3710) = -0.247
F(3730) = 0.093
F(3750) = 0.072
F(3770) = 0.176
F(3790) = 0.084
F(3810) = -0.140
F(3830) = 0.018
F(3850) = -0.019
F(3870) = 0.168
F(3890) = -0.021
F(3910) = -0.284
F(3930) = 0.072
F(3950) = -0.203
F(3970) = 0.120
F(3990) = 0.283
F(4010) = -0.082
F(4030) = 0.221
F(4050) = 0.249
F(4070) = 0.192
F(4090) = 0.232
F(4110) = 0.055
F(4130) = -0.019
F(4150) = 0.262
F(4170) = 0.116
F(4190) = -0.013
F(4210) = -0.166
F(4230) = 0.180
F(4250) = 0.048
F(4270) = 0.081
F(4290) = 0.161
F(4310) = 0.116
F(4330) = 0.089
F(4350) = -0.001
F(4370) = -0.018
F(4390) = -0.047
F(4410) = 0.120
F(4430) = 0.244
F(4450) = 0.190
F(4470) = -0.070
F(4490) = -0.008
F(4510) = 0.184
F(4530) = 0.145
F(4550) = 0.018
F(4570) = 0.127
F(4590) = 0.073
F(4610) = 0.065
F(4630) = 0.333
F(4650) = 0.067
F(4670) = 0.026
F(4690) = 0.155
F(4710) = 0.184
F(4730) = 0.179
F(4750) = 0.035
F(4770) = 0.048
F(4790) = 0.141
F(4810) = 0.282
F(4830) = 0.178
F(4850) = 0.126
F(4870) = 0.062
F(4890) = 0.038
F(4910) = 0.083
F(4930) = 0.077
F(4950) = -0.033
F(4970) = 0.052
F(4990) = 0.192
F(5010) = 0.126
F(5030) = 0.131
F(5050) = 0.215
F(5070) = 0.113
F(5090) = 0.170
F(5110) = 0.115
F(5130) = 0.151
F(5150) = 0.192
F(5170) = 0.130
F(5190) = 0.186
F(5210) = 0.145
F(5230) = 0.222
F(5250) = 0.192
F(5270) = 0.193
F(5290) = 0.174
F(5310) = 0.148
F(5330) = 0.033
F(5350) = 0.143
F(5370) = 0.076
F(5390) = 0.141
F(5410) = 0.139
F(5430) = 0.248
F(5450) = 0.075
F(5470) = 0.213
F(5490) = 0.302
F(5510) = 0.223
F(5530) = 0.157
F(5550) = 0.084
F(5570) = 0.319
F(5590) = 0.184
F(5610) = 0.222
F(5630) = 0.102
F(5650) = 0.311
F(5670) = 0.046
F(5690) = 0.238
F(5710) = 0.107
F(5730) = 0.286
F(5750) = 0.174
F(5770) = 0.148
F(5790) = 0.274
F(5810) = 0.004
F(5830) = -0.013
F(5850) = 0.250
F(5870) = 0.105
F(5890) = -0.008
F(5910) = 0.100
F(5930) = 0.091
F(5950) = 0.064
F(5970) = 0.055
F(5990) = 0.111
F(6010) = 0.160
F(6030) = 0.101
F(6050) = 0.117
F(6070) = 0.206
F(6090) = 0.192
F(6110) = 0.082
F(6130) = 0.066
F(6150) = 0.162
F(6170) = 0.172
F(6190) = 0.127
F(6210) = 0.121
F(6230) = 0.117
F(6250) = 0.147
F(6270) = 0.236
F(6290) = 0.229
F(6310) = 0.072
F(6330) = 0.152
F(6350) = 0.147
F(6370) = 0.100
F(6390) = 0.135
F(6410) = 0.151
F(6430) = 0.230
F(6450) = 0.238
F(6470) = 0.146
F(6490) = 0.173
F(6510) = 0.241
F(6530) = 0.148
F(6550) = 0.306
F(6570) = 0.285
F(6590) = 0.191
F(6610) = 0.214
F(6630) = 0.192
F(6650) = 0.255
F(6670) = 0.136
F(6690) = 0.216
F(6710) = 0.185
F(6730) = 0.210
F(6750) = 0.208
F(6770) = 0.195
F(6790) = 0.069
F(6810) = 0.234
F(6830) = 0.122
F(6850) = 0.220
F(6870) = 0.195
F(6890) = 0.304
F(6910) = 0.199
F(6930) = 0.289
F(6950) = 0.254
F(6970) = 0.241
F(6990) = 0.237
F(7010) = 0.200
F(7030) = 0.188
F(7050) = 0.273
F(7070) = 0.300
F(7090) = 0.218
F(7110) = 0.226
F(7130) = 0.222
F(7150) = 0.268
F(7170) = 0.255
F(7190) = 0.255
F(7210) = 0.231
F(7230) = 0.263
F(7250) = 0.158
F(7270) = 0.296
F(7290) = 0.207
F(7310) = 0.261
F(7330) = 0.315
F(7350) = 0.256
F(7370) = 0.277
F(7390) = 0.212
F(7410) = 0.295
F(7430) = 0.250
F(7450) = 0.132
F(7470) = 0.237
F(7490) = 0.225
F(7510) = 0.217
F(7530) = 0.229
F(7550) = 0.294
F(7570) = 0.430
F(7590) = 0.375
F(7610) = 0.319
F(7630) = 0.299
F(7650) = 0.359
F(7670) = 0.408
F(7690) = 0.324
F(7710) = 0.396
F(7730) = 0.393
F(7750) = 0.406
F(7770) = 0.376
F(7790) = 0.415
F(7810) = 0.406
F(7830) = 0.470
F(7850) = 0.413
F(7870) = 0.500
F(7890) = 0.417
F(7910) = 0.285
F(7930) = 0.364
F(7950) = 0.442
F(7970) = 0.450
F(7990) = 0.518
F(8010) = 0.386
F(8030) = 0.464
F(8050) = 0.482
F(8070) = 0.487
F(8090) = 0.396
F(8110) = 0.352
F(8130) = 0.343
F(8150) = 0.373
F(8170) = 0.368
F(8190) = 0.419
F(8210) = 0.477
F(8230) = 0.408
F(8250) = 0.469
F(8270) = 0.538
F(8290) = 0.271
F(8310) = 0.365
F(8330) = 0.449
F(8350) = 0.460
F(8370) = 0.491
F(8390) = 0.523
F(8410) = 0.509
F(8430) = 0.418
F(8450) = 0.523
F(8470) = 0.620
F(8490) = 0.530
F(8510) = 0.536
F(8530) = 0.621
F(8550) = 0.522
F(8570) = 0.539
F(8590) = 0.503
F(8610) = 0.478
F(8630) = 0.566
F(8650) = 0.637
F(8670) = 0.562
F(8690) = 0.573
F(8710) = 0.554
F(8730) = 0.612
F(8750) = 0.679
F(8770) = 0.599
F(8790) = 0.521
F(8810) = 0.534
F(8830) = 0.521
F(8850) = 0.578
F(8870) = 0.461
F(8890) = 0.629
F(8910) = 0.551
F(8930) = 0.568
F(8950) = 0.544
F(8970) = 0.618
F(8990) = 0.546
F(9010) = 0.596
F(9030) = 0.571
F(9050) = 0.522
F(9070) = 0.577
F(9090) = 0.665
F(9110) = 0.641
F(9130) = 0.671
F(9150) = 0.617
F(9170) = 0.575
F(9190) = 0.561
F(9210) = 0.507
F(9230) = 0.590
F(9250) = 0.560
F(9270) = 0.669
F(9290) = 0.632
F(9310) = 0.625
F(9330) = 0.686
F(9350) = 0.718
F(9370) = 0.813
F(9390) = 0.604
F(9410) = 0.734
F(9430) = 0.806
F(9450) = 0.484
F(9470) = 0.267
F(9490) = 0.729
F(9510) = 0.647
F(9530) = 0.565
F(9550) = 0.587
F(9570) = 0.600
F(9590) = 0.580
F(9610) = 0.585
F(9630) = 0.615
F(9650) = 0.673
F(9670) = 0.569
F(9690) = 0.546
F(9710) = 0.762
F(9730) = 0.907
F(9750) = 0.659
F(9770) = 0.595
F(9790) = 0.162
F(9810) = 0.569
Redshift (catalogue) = 0.89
